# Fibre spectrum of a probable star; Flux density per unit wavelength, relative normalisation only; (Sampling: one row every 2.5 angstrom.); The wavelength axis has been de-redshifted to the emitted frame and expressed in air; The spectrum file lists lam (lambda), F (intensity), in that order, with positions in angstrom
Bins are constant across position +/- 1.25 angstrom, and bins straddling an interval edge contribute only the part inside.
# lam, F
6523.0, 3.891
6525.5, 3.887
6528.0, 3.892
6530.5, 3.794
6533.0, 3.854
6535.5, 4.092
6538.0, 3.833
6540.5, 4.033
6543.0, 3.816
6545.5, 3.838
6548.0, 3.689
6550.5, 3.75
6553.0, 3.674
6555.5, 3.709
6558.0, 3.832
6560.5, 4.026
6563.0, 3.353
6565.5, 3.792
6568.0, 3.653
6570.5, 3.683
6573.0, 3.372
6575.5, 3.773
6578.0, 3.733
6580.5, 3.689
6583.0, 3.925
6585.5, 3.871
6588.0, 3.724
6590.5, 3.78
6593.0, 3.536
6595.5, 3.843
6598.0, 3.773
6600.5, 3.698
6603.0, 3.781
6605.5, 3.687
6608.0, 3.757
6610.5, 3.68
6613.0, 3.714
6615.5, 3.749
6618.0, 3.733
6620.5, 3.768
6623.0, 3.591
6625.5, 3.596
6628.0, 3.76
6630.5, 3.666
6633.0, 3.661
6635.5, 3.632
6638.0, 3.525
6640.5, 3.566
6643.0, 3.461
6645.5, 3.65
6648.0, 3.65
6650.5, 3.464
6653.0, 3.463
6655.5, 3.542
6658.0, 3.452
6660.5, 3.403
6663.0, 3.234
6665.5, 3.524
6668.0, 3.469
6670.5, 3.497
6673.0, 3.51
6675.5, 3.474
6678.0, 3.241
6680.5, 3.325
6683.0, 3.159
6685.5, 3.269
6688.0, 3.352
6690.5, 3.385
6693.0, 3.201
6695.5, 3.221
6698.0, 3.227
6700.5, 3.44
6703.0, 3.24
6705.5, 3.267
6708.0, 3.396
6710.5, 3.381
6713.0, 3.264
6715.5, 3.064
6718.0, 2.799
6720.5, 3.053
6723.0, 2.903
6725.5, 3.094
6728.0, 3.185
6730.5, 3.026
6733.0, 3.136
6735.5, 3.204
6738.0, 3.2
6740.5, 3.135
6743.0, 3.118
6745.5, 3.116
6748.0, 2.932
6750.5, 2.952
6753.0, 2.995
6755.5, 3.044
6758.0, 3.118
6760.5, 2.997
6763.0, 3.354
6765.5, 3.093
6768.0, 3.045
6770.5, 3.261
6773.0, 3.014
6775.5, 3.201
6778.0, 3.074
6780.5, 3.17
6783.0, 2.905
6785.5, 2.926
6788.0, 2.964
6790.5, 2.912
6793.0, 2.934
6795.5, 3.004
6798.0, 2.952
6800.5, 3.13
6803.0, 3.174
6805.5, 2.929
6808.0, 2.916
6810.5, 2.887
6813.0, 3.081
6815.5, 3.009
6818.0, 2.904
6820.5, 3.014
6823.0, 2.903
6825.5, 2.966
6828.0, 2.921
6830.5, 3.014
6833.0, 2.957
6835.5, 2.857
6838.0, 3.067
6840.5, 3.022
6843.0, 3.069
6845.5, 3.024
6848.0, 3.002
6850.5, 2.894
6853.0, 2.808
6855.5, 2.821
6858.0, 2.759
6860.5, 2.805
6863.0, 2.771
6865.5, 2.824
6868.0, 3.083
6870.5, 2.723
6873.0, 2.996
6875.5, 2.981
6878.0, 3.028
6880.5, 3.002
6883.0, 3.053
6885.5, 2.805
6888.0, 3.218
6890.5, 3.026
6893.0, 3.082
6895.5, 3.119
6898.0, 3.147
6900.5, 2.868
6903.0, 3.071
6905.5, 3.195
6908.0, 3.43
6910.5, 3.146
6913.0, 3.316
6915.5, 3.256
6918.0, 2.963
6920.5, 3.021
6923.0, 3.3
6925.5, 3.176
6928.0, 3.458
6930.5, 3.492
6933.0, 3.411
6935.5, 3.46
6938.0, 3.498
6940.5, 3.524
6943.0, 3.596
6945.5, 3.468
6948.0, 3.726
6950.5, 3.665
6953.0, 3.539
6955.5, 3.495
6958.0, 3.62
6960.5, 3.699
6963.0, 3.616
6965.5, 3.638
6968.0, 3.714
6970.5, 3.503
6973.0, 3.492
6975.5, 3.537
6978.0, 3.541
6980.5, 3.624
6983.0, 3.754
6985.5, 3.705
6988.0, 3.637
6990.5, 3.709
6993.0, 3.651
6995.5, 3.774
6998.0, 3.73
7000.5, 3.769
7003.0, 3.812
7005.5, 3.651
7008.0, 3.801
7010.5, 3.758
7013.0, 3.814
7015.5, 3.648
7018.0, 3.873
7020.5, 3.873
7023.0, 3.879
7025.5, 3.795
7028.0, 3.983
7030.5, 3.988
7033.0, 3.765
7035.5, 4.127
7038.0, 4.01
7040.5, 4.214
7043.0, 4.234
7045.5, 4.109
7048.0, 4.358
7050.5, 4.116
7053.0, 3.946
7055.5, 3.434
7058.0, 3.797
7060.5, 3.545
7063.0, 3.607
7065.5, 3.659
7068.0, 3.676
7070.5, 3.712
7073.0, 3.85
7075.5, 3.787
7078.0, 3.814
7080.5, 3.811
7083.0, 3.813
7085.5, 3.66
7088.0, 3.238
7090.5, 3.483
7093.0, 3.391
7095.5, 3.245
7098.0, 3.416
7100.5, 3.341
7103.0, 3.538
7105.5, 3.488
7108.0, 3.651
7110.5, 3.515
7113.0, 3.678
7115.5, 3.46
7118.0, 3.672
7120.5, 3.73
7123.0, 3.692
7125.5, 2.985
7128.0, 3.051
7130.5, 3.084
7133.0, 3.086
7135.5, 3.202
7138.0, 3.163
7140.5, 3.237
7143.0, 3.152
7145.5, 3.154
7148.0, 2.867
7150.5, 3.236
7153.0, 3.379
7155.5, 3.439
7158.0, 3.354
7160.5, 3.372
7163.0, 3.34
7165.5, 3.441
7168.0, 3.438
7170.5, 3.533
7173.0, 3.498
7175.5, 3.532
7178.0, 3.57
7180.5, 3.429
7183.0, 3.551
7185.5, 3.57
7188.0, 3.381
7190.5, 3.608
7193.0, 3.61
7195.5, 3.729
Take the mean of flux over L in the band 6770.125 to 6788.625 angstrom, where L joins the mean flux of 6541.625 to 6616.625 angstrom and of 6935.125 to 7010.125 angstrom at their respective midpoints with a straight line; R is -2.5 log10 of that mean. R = 0.20 mag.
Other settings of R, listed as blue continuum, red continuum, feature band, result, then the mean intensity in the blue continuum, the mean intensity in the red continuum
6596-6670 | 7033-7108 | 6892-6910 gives 0.178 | 3.61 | 3.74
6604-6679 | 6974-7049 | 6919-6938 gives 0.134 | 3.57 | 3.83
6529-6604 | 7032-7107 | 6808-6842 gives 0.254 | 3.76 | 3.74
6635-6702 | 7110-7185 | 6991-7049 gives -0.154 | 3.42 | 3.36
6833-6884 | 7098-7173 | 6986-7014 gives -0.186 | 2.93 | 3.36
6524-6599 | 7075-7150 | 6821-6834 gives 0.213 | 3.77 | 3.41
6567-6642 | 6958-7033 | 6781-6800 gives 0.245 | 3.7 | 3.72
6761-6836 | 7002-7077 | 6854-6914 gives 0.106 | 3.02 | 3.86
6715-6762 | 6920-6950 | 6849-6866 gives 0.170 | 3.06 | 3.44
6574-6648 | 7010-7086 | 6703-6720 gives 0.171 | 3.7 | 3.86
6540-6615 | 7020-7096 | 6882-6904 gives 0.237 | 3.74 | 3.81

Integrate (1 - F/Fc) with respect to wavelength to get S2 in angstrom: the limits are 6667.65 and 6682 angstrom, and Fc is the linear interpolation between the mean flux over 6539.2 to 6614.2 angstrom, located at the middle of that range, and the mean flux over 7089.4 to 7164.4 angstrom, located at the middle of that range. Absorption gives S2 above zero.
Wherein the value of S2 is 1.0 angstrom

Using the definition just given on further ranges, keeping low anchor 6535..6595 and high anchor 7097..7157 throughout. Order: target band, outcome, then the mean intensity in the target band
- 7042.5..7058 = -2.8 angstrom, 4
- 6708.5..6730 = 3.2 angstrom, 3.1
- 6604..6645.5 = 0.6 angstrom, 3.66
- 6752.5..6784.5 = 4.5 angstrom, 3.1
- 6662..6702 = 3.5 angstrom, 3.35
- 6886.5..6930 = 4.2 angstrom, 3.17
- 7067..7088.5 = -2.2 angstrom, 3.72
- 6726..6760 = 5.0 angstrom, 3.09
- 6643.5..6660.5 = 0.8 angstrom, 3.52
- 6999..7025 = -2.7 angstrom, 3.79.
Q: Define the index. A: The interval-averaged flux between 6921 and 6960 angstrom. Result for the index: 3.49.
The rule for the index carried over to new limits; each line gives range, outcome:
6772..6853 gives 2.99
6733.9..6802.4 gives 3.07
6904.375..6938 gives 3.29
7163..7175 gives 3.47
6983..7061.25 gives 3.86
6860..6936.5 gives 3.11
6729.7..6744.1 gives 3.14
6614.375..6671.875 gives 3.57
